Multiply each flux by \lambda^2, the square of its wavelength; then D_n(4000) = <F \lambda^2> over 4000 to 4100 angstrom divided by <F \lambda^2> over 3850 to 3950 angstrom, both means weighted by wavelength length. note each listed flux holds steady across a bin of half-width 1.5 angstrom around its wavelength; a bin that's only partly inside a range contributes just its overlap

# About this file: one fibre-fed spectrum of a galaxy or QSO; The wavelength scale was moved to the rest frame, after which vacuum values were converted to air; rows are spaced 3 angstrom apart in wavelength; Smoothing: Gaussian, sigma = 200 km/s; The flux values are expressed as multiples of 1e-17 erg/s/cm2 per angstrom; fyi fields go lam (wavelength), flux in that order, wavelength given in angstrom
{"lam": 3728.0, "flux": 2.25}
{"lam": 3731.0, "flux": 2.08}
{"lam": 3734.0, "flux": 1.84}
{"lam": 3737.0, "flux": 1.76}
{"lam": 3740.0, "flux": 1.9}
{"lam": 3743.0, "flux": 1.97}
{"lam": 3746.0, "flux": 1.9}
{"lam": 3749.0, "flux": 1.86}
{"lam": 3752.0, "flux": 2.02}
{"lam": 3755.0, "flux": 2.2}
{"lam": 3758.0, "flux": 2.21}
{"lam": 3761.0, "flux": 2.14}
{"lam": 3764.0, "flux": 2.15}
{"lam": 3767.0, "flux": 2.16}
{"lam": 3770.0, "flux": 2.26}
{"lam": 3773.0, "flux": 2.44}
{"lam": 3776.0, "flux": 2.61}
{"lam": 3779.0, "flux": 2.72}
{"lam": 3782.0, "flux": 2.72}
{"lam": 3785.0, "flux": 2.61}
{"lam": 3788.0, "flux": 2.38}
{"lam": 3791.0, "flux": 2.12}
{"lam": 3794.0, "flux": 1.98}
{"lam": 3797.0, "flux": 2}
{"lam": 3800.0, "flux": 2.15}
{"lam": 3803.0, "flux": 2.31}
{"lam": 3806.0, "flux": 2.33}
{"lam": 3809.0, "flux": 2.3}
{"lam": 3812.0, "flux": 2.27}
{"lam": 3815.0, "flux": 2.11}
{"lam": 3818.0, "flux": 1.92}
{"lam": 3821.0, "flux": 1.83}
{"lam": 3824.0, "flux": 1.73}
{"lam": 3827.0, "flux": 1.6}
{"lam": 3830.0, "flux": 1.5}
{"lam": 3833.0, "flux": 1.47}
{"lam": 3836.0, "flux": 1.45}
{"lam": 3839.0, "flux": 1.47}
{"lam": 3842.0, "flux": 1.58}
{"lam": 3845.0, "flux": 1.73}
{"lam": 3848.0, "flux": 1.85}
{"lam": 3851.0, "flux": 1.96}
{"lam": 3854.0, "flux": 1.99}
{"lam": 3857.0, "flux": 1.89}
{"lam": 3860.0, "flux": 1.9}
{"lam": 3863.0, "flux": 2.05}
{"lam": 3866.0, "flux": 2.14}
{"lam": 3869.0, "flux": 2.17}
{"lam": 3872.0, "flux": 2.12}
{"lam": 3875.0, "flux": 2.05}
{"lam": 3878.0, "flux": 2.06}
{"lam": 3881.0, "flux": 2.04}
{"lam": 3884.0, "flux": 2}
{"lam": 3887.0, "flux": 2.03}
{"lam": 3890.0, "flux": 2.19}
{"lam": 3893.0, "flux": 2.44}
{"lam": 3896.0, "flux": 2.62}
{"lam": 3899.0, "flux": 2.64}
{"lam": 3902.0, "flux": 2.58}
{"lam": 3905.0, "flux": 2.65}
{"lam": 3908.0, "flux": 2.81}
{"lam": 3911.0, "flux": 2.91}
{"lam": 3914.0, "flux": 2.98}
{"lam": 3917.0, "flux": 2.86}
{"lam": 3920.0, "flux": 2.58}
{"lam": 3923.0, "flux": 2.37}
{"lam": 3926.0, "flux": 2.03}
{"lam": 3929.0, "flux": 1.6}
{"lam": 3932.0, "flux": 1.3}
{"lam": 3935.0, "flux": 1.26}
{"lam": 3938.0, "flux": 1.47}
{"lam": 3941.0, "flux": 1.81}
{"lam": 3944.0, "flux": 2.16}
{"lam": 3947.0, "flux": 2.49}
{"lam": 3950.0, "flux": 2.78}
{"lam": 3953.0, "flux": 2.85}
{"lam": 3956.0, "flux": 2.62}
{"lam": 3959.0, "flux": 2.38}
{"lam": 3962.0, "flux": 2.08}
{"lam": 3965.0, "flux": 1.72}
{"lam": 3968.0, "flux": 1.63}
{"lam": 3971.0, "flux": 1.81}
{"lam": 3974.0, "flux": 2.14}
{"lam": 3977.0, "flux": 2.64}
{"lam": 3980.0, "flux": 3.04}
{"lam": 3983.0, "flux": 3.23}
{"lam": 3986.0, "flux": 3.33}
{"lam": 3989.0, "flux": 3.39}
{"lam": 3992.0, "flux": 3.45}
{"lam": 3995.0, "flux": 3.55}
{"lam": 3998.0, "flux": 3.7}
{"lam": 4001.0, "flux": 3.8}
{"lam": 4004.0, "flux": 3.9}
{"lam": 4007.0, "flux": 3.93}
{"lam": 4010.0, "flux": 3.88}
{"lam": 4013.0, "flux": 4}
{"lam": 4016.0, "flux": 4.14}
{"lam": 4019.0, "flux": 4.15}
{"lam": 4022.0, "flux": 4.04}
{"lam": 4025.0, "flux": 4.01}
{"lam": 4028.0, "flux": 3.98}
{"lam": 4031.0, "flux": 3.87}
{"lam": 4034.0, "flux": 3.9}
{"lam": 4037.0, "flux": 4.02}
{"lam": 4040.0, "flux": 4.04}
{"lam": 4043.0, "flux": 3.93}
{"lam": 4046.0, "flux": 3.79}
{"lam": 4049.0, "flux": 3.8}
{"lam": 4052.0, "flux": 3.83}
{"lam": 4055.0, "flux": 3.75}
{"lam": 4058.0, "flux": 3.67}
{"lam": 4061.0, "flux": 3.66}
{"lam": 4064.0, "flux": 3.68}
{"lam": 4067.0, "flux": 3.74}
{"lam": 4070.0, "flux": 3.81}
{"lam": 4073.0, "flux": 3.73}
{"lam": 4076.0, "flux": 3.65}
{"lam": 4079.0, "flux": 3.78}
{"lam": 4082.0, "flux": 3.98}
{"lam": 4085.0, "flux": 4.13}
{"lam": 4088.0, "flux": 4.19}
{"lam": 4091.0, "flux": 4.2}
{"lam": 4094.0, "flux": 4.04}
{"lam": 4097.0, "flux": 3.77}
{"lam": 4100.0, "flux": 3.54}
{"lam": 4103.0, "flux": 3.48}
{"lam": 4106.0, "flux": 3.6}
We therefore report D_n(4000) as 1.9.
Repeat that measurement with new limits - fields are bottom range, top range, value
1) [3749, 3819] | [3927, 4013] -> 1.30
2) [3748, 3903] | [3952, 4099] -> 1.87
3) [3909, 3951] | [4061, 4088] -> 1.88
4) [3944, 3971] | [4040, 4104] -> 1.78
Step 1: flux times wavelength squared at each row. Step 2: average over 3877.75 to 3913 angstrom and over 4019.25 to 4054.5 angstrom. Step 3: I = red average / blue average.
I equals 1.73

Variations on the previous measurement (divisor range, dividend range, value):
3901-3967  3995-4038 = 1.80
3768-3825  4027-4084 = 1.93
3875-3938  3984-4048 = 1.79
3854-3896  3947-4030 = 1.61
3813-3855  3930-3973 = 1.24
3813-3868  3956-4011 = 1.78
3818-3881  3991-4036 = 2.31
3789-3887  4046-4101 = 2.22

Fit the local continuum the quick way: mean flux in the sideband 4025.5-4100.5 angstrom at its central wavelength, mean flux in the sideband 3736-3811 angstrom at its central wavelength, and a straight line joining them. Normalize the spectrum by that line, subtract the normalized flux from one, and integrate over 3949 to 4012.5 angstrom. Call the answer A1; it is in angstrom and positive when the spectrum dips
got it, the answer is 8.4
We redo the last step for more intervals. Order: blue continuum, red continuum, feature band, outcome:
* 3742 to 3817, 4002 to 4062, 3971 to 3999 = 4.1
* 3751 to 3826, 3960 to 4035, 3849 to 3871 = 5.0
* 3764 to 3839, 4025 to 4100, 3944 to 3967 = 5.6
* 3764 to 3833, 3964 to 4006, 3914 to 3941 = 7.3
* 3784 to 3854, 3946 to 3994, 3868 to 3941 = 2.5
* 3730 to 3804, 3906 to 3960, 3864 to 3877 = 0.8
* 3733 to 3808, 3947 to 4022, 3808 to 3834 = 5.9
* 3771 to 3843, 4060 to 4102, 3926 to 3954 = 9.4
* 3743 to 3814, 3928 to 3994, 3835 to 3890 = 8.7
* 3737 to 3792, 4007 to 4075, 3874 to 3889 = 4.6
